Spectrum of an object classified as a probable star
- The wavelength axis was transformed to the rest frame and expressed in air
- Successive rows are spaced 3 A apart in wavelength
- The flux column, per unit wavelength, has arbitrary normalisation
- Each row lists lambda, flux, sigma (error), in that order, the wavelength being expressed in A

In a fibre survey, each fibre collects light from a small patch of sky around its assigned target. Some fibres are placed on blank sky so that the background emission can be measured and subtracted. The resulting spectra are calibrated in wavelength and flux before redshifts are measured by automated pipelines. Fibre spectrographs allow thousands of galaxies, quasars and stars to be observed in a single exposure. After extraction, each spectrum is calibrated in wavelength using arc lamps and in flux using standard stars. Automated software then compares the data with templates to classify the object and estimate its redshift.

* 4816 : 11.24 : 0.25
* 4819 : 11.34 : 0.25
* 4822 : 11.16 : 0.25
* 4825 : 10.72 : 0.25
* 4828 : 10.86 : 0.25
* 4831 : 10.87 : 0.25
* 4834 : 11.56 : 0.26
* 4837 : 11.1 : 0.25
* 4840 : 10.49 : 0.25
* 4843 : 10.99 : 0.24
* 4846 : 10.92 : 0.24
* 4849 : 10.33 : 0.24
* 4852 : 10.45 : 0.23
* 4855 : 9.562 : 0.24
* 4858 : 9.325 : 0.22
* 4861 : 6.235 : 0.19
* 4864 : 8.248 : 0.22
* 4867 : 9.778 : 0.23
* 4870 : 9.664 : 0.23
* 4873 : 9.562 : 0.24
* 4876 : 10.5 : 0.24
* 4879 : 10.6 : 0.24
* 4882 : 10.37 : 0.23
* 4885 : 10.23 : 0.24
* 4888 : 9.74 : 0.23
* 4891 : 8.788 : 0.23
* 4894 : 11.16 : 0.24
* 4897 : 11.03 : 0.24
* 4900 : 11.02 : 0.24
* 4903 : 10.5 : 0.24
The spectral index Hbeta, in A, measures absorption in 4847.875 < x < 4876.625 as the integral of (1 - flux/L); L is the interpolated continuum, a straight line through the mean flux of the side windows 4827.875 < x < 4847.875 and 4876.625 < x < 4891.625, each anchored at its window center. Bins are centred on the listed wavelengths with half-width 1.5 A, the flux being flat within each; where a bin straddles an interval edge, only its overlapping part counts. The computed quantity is 3.2 A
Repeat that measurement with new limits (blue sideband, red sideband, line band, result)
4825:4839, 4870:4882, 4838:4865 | 2.5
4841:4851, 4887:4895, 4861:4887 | 1.3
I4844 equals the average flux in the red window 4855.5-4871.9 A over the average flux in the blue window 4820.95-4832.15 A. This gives 0.80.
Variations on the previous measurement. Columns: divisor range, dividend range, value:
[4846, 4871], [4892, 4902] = 1.18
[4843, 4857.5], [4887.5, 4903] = 1.01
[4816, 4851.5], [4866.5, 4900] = 0.93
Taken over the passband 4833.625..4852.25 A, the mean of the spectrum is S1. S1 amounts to 10.8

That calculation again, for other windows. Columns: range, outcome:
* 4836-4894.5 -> 9.87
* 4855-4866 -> 8.24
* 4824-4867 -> 10.1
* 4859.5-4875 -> 8.76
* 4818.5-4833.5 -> 11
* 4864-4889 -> 9.95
